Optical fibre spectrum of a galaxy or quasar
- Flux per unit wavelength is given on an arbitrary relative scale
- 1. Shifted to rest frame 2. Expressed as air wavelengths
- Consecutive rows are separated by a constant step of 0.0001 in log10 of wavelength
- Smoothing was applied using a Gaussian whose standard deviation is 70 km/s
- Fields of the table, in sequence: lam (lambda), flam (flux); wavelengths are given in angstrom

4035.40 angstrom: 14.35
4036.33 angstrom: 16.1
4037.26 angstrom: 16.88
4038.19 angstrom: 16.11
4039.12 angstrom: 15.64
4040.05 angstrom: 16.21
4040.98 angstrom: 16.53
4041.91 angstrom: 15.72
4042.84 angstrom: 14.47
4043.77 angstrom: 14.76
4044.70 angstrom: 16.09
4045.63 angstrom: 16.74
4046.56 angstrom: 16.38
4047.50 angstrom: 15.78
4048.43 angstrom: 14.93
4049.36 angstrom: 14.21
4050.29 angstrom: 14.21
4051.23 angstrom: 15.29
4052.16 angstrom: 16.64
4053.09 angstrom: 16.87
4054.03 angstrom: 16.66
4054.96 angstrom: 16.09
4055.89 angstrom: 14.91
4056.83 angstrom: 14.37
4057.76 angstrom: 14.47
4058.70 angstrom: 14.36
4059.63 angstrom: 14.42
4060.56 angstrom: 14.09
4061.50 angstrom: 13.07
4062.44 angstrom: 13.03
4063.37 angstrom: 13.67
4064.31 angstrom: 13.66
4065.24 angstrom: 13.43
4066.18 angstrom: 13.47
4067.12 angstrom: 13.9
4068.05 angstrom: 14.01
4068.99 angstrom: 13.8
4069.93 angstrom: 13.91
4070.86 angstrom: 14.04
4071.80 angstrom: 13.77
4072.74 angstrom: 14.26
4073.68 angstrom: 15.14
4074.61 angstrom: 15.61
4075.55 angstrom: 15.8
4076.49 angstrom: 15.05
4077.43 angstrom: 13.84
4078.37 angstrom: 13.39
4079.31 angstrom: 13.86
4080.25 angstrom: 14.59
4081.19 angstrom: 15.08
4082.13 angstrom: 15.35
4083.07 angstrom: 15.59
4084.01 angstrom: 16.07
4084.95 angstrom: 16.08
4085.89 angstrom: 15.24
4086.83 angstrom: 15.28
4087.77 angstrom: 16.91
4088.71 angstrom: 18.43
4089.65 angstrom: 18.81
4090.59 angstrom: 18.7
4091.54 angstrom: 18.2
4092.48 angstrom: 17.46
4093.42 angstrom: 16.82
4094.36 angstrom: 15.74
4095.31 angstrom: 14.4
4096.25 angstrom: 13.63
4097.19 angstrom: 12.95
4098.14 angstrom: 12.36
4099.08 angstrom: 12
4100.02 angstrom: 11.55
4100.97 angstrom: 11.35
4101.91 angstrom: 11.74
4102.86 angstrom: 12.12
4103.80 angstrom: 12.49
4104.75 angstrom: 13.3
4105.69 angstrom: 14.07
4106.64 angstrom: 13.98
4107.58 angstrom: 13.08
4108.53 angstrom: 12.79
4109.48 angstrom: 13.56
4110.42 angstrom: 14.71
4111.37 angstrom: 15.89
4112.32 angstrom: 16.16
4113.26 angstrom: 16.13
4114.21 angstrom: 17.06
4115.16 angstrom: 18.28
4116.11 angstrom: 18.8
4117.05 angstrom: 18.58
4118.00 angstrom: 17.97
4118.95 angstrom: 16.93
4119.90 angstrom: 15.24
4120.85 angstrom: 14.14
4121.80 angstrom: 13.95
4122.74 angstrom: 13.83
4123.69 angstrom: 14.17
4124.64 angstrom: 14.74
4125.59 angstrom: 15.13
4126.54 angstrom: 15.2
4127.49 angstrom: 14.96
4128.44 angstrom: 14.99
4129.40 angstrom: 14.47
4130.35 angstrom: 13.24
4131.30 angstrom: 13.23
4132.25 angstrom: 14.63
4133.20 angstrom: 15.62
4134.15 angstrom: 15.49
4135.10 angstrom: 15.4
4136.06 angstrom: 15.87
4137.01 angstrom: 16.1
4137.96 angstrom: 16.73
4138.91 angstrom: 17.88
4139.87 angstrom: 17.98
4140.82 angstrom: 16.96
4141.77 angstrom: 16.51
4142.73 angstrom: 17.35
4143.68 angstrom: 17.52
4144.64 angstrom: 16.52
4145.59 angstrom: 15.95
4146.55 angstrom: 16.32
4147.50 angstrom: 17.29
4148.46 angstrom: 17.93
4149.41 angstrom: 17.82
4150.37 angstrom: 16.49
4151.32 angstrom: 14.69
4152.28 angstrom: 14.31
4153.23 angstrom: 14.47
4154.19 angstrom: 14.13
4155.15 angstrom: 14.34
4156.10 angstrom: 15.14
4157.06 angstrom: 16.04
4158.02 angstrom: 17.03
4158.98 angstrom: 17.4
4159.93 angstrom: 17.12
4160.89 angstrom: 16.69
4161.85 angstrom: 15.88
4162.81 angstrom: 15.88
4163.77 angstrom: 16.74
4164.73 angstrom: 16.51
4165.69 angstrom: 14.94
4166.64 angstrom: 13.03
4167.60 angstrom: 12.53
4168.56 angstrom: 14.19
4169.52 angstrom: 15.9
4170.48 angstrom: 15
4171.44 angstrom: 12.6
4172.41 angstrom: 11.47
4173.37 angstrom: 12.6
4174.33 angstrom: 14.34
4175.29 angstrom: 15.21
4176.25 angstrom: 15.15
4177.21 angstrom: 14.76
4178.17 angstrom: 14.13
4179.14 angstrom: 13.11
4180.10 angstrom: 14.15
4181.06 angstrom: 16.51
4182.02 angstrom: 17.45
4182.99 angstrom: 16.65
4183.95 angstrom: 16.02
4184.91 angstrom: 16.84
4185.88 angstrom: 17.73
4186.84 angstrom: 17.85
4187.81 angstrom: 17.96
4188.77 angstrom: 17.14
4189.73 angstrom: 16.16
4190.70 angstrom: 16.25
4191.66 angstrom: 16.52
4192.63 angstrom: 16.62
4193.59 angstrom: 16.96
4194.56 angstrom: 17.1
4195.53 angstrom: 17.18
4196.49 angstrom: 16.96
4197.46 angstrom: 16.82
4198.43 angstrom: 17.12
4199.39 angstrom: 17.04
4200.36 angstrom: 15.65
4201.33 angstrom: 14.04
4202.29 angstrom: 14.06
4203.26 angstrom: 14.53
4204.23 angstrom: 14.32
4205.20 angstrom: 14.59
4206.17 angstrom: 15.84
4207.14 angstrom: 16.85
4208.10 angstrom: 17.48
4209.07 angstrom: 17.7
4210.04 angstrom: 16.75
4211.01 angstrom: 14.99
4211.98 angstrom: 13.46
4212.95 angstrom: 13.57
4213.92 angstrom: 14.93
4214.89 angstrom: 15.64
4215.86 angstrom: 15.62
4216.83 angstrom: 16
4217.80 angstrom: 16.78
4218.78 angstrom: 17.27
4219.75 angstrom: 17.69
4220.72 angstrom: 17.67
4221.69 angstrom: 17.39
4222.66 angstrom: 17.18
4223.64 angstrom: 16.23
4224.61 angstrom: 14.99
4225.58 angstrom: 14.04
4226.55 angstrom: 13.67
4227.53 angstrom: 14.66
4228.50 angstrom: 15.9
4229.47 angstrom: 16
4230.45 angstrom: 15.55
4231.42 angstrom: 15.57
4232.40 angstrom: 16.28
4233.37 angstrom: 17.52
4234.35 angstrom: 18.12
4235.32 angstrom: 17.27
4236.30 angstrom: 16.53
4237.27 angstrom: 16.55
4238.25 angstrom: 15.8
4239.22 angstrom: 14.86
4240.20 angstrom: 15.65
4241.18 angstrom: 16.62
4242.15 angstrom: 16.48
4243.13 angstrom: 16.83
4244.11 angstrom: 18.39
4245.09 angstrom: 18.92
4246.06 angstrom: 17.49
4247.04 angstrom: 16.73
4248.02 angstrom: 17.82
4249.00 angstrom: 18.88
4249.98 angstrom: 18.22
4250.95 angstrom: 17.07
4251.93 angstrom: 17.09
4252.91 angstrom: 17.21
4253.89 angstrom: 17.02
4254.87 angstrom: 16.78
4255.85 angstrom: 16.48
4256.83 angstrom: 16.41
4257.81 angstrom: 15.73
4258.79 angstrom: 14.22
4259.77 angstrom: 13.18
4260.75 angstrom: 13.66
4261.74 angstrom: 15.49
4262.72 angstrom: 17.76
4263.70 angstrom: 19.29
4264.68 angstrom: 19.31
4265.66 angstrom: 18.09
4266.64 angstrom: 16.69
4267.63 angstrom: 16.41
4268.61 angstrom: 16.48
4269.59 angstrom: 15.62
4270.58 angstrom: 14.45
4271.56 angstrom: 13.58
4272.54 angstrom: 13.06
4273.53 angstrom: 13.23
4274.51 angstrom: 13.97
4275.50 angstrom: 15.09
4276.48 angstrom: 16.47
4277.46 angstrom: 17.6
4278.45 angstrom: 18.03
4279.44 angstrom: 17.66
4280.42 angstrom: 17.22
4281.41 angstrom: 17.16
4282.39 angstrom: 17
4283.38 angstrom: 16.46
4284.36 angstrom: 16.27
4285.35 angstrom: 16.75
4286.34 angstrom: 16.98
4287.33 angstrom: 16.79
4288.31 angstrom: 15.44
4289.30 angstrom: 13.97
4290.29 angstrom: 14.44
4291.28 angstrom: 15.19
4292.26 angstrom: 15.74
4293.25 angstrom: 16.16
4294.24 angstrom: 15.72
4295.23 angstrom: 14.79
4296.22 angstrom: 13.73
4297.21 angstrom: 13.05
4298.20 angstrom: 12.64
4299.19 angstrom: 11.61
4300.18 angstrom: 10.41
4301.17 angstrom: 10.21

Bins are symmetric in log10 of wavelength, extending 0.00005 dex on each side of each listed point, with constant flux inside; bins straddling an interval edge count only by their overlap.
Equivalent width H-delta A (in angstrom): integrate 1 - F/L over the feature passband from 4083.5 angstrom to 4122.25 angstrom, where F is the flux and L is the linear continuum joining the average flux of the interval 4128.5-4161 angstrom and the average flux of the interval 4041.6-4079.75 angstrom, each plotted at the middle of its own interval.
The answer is 0.4 angstrom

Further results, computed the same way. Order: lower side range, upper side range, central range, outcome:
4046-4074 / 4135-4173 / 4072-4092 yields -1.2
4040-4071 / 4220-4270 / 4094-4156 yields 1.3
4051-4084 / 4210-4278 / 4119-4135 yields 0.5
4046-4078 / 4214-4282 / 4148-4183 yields 0.9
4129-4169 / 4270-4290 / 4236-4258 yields -1.6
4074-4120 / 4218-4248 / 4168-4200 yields 0.4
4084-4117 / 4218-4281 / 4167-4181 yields 1.5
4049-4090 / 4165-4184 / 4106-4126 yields -1.1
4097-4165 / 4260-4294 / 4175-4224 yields -1.3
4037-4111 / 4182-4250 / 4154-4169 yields 0.2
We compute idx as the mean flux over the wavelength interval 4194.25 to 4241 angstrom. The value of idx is 16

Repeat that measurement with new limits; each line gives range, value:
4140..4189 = 15.7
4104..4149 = 15.7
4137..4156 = 16.4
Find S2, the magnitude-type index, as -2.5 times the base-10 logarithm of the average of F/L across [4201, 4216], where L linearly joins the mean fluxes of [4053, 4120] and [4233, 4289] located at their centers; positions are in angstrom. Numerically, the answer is 0.05 mag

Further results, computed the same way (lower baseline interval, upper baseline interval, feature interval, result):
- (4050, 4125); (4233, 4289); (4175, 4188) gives -0.011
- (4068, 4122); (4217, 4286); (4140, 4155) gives -0.055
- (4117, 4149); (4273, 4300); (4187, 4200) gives -0.083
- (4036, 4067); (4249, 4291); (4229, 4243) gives -0.021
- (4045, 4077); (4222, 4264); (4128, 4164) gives -0.034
